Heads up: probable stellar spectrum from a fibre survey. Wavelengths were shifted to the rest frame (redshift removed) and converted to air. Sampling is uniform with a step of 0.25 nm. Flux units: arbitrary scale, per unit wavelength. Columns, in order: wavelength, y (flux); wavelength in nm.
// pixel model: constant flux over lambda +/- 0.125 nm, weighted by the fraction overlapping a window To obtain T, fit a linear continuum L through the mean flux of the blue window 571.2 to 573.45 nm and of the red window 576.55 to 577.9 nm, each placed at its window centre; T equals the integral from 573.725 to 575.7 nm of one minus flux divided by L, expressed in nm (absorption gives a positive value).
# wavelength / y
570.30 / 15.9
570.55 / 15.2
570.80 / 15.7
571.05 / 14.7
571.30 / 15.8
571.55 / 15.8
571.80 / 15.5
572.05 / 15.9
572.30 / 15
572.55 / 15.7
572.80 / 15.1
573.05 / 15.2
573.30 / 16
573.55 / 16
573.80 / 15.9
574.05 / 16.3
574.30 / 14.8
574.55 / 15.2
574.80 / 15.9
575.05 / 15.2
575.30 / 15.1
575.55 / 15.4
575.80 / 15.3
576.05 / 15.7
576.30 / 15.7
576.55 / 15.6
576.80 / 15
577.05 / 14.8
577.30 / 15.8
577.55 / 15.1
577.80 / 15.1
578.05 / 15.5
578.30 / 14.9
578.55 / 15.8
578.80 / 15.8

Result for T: -0.010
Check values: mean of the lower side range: 15.6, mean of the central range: 15.5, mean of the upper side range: 15.2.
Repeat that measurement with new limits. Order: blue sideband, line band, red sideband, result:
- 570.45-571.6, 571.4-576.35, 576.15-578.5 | -0.05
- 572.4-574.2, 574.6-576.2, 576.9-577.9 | 0.00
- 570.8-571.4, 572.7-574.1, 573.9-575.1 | -0.03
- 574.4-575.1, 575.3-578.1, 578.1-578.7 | 0.01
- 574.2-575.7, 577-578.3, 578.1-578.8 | 0.01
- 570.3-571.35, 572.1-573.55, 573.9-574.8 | 0.00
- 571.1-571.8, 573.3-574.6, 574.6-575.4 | -0.02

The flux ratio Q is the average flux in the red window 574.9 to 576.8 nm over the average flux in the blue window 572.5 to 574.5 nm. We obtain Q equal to 0.99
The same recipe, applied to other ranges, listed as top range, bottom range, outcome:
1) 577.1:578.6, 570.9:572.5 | 0.99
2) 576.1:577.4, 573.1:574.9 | 0.98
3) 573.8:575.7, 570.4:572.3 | 1.00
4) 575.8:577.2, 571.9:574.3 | 0.98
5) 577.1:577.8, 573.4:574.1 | 0.96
